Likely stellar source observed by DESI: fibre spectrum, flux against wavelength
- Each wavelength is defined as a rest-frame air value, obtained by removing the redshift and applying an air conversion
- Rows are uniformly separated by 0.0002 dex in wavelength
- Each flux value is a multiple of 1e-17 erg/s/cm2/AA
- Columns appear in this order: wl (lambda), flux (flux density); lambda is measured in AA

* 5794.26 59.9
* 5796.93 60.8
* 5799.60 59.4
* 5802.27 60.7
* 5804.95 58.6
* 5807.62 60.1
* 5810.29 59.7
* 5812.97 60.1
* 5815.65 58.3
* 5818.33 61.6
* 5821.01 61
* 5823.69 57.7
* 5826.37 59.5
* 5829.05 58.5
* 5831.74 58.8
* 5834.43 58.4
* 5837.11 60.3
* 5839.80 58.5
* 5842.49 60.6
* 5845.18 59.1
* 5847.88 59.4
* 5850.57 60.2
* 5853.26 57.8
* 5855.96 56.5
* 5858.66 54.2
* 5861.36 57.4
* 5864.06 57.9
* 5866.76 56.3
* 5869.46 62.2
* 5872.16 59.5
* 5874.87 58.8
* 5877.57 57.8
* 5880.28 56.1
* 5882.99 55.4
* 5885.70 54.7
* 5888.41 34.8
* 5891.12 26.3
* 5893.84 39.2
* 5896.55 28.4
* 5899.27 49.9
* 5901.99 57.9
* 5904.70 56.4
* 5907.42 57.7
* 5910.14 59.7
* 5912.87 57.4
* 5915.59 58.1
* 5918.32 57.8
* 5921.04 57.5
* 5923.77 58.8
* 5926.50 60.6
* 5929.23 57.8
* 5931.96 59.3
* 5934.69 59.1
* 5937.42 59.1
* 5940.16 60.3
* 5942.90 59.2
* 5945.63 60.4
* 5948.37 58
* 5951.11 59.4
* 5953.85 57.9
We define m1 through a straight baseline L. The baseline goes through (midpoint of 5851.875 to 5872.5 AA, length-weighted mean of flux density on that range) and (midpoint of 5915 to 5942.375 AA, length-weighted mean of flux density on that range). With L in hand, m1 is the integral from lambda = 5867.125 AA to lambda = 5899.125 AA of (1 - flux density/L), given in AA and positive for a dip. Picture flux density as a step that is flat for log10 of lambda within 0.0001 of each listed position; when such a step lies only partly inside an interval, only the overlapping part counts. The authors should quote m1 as 5.1 AA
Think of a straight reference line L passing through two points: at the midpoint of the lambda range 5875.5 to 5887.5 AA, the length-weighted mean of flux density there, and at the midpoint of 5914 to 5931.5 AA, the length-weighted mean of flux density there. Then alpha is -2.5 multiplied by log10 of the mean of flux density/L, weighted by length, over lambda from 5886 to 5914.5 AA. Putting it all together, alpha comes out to 0.20 mag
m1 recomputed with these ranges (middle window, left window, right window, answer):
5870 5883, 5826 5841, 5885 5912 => -1.9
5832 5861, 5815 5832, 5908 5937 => 0.4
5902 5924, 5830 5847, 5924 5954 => 0.5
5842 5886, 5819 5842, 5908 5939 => 0.8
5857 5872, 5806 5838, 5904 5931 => 0.3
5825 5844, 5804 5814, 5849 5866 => -0.3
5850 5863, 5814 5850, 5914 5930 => 0.5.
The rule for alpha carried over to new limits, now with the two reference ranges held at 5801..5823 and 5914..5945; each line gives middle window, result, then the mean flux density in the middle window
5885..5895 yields 0.49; 37.7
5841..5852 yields 0.00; 59.8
